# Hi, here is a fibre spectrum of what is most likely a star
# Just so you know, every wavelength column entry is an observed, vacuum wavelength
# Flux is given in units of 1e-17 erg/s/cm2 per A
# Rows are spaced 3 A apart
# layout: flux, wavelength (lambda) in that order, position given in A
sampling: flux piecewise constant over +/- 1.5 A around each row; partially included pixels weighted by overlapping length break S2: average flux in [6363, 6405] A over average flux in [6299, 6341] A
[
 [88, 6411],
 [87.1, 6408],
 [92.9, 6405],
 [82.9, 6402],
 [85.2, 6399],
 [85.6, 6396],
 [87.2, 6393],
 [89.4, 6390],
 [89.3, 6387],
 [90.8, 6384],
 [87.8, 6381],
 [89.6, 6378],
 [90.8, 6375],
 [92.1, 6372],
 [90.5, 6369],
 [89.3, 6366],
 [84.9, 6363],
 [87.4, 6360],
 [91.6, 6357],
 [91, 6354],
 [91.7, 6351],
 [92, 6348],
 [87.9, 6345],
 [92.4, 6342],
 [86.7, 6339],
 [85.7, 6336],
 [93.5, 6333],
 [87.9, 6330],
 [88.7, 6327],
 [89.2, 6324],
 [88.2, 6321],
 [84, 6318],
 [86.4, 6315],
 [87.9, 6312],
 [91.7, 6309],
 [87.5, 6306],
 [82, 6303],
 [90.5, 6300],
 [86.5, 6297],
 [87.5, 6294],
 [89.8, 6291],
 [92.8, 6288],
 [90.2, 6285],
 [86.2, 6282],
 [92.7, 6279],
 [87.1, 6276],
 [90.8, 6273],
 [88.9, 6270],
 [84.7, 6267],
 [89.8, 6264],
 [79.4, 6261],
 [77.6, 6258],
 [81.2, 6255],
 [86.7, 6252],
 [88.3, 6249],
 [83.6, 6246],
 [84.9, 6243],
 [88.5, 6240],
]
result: 1.01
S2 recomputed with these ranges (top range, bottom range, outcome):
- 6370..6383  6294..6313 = 1.03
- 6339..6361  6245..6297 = 1.04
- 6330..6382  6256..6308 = 1.03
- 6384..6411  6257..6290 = 1.00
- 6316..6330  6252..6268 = 1.06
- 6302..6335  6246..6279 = 1.03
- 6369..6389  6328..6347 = 1.01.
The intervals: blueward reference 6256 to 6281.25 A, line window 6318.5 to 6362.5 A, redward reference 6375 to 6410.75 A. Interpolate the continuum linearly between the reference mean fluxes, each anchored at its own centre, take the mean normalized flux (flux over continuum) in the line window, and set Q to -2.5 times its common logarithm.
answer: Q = -0.025 mag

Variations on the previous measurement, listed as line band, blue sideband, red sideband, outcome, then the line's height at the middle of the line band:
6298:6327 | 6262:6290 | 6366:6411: 0.017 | 88.9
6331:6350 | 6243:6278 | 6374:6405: -0.033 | 87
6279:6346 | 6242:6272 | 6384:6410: -0.033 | 85.8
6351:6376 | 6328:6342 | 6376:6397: -0.013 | 88.8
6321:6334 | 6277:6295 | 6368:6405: -0.002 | 89.3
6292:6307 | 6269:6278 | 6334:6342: 0.021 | 88.6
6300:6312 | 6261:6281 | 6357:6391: 0.012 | 88.6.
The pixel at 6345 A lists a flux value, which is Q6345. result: 87.9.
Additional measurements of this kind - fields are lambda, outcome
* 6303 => 82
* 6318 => 84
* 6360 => 87.4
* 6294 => 87.5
